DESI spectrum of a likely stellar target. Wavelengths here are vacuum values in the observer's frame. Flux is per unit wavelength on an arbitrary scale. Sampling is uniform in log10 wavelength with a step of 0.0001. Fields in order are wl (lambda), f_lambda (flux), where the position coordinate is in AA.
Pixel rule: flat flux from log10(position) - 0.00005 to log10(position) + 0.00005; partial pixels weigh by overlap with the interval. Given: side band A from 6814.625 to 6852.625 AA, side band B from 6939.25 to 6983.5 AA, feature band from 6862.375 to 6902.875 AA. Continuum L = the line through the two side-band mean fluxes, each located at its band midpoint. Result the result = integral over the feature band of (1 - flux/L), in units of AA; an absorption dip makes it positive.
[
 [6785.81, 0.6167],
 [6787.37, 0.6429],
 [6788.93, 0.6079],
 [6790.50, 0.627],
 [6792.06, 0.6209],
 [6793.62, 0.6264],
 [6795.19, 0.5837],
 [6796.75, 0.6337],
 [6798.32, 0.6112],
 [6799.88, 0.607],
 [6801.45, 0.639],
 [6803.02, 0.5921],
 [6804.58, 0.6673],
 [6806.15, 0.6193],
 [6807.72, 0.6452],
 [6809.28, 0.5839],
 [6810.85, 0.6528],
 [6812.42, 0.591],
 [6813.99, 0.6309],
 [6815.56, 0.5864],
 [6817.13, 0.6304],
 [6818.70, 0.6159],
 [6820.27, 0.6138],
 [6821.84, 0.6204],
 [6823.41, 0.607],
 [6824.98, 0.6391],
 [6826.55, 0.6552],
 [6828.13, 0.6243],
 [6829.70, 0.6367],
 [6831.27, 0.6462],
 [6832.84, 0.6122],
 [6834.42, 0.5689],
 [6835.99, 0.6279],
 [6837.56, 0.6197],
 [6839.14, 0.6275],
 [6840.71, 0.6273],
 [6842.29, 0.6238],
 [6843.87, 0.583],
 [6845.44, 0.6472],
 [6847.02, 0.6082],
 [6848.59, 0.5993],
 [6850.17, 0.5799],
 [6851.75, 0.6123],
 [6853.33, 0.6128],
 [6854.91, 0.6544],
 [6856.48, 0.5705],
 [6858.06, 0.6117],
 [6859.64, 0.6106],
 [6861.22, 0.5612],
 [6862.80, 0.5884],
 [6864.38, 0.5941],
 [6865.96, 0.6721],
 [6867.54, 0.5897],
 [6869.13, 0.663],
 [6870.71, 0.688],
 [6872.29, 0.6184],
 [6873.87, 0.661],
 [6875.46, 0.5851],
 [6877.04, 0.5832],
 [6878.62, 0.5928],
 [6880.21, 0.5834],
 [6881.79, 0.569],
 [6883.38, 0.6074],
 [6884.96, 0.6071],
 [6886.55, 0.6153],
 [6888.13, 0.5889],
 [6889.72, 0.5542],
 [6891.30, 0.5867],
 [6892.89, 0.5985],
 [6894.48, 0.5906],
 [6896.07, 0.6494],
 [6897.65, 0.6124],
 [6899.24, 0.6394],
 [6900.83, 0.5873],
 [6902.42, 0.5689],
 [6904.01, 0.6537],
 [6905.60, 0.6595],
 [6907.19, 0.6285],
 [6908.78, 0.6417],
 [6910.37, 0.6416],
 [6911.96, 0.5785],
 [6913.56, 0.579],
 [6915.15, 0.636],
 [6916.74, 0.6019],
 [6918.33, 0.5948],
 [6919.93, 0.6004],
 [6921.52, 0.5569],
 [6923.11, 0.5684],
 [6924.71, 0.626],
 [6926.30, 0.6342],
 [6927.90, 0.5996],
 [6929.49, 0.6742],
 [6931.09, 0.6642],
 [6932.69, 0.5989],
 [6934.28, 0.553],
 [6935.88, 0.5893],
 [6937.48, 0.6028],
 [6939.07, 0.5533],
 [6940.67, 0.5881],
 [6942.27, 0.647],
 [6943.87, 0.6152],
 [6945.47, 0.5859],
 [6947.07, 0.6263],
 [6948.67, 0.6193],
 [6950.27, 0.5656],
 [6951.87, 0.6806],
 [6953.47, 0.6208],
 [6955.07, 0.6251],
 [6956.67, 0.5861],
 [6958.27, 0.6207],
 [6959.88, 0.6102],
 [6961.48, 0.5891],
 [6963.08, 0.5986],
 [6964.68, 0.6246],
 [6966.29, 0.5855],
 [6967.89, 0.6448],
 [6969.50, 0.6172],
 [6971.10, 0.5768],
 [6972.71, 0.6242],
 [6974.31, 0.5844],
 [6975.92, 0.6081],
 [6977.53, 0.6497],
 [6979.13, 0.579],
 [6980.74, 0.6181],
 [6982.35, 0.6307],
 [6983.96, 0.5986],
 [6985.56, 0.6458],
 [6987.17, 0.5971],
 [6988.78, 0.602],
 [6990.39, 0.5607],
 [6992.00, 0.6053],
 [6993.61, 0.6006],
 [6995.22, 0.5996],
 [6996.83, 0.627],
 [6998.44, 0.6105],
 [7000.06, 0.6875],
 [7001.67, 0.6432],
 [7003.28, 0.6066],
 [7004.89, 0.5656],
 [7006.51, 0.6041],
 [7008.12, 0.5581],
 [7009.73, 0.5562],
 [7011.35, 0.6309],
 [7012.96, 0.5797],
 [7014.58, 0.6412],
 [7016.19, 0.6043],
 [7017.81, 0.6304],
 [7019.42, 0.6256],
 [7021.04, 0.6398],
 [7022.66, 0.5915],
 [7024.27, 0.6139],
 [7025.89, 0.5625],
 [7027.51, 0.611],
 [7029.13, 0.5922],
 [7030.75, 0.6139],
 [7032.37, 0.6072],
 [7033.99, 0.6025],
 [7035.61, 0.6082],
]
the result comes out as 0.4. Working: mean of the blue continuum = 0.617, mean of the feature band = 0.608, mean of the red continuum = 0.611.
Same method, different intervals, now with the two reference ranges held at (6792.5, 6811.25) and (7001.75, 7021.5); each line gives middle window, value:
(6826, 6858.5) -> 0.1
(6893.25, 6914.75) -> -0.2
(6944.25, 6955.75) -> -0.2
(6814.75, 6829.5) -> -0.1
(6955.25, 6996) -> 0.1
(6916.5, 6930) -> 0.1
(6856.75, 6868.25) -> 0.3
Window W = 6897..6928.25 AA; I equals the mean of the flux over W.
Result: 0.61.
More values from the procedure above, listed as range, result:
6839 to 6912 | 0.611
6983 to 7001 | 0.613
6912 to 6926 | 0.596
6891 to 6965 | 0.61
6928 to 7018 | 0.609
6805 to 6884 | 0.615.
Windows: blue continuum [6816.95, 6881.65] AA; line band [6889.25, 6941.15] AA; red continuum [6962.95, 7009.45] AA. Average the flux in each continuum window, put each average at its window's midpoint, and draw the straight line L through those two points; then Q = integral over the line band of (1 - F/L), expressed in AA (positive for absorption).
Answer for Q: 0.4 AA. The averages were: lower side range 0.616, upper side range 0.608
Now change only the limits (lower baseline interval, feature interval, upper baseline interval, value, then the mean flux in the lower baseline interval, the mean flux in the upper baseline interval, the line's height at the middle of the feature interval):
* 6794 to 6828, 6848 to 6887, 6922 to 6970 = 0.43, 0.62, 0.61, 0.616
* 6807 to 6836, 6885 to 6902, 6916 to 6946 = 0.20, 0.62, 0.603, 0.609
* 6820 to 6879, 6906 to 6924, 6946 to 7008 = 0.29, 0.617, 0.611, 0.614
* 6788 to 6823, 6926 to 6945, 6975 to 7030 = 0.08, 0.618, 0.608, 0.612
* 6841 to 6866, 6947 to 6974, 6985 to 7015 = -0.27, 0.607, 0.605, 0.606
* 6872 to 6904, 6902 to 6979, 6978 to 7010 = -0.86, 0.601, 0.606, 0.604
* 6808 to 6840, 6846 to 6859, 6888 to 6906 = 0.17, 0.62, 0.607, 0.615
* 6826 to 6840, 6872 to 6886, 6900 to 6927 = 0.34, 0.624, 0.609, 0.615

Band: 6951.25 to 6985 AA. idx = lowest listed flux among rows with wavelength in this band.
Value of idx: 0.5768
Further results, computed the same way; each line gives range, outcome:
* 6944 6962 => 0.5656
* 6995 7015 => 0.5562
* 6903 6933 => 0.5569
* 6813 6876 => 0.5612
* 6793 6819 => 0.5837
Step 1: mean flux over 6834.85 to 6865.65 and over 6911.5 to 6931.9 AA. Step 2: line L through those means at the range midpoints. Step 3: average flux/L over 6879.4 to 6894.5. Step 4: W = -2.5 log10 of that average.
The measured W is 0.035 mag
